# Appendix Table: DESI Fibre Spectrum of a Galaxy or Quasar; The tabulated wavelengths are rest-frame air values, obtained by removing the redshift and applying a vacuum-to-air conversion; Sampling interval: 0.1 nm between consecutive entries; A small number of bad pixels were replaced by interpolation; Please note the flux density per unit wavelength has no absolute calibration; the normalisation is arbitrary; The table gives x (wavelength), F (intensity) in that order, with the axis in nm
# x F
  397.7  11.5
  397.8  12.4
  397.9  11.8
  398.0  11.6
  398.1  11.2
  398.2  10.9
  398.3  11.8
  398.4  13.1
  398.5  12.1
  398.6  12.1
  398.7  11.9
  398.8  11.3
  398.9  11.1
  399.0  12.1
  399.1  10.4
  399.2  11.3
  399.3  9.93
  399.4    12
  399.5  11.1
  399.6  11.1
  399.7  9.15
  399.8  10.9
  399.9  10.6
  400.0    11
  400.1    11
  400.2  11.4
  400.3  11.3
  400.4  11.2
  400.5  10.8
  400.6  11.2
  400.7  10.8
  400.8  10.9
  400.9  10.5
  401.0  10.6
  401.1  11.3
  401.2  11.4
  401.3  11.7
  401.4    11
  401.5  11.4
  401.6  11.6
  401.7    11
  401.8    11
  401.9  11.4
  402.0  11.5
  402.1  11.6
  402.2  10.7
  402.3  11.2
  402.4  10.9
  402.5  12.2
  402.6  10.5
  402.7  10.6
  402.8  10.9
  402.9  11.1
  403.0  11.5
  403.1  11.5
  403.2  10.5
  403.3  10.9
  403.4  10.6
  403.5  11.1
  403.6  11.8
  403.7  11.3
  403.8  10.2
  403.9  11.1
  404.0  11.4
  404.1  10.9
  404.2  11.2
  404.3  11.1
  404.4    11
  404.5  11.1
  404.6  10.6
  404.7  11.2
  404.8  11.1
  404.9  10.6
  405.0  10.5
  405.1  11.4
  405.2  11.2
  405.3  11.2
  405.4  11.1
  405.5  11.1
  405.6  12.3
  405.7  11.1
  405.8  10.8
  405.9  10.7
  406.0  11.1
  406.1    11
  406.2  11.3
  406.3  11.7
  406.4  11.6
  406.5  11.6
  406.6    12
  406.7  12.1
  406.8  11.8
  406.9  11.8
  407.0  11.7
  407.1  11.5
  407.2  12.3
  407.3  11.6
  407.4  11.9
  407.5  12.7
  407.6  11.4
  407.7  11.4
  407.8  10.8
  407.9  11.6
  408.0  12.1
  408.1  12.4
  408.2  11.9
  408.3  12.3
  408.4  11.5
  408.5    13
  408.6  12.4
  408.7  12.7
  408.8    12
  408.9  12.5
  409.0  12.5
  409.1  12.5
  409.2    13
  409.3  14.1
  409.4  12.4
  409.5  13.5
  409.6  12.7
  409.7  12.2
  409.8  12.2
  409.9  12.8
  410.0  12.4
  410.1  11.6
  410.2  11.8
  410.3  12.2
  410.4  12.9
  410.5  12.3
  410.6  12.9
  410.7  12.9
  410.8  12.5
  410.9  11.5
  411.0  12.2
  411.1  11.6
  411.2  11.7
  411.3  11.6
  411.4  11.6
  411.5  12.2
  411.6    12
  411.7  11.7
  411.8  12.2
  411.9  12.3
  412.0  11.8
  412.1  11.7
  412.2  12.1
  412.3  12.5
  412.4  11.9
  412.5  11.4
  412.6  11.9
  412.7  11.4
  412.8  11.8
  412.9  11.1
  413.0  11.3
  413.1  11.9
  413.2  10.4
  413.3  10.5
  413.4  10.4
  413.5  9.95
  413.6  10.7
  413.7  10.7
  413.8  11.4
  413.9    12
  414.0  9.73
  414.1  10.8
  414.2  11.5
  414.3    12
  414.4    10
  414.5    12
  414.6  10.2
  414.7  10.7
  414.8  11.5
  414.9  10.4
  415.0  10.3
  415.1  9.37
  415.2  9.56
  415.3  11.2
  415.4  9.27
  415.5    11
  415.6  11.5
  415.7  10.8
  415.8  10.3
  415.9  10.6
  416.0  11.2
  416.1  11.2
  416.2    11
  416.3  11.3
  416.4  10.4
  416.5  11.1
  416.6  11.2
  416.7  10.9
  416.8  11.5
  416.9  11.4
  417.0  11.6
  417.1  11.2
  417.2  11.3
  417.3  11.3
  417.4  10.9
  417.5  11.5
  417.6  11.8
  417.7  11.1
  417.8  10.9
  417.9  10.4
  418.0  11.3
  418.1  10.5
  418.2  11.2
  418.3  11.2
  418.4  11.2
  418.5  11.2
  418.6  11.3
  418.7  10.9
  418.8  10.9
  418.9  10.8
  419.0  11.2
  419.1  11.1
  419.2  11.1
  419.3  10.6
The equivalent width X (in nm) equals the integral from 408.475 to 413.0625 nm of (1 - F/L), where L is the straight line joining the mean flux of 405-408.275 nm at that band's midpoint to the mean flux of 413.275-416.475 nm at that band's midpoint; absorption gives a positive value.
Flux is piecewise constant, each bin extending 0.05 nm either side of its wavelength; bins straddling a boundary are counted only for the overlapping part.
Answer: -0.43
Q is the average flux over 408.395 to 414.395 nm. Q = 11.9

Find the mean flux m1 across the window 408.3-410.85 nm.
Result 12.5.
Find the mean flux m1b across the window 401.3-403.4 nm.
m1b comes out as 11.2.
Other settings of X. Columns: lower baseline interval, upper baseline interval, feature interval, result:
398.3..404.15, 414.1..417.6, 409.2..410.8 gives -0.230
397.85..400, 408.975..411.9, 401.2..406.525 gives 0.270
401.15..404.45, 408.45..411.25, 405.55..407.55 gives 0.037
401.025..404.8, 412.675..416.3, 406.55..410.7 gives -0.475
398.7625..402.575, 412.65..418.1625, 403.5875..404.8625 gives 0.000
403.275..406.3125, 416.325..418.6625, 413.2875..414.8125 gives 0.035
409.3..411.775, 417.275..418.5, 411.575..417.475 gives 0.270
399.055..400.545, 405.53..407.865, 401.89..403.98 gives 0.018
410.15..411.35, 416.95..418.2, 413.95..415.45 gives 0.132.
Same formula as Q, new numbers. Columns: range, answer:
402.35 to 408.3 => 11.3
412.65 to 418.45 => 10.9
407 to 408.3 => 11.8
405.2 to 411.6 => 12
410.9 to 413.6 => 11.6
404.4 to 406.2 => 11.1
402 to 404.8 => 11.1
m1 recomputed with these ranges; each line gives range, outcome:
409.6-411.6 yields 12.2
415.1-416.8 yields 10.8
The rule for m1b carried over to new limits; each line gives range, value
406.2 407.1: 11.7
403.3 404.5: 11.1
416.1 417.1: 11.2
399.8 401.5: 11.1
